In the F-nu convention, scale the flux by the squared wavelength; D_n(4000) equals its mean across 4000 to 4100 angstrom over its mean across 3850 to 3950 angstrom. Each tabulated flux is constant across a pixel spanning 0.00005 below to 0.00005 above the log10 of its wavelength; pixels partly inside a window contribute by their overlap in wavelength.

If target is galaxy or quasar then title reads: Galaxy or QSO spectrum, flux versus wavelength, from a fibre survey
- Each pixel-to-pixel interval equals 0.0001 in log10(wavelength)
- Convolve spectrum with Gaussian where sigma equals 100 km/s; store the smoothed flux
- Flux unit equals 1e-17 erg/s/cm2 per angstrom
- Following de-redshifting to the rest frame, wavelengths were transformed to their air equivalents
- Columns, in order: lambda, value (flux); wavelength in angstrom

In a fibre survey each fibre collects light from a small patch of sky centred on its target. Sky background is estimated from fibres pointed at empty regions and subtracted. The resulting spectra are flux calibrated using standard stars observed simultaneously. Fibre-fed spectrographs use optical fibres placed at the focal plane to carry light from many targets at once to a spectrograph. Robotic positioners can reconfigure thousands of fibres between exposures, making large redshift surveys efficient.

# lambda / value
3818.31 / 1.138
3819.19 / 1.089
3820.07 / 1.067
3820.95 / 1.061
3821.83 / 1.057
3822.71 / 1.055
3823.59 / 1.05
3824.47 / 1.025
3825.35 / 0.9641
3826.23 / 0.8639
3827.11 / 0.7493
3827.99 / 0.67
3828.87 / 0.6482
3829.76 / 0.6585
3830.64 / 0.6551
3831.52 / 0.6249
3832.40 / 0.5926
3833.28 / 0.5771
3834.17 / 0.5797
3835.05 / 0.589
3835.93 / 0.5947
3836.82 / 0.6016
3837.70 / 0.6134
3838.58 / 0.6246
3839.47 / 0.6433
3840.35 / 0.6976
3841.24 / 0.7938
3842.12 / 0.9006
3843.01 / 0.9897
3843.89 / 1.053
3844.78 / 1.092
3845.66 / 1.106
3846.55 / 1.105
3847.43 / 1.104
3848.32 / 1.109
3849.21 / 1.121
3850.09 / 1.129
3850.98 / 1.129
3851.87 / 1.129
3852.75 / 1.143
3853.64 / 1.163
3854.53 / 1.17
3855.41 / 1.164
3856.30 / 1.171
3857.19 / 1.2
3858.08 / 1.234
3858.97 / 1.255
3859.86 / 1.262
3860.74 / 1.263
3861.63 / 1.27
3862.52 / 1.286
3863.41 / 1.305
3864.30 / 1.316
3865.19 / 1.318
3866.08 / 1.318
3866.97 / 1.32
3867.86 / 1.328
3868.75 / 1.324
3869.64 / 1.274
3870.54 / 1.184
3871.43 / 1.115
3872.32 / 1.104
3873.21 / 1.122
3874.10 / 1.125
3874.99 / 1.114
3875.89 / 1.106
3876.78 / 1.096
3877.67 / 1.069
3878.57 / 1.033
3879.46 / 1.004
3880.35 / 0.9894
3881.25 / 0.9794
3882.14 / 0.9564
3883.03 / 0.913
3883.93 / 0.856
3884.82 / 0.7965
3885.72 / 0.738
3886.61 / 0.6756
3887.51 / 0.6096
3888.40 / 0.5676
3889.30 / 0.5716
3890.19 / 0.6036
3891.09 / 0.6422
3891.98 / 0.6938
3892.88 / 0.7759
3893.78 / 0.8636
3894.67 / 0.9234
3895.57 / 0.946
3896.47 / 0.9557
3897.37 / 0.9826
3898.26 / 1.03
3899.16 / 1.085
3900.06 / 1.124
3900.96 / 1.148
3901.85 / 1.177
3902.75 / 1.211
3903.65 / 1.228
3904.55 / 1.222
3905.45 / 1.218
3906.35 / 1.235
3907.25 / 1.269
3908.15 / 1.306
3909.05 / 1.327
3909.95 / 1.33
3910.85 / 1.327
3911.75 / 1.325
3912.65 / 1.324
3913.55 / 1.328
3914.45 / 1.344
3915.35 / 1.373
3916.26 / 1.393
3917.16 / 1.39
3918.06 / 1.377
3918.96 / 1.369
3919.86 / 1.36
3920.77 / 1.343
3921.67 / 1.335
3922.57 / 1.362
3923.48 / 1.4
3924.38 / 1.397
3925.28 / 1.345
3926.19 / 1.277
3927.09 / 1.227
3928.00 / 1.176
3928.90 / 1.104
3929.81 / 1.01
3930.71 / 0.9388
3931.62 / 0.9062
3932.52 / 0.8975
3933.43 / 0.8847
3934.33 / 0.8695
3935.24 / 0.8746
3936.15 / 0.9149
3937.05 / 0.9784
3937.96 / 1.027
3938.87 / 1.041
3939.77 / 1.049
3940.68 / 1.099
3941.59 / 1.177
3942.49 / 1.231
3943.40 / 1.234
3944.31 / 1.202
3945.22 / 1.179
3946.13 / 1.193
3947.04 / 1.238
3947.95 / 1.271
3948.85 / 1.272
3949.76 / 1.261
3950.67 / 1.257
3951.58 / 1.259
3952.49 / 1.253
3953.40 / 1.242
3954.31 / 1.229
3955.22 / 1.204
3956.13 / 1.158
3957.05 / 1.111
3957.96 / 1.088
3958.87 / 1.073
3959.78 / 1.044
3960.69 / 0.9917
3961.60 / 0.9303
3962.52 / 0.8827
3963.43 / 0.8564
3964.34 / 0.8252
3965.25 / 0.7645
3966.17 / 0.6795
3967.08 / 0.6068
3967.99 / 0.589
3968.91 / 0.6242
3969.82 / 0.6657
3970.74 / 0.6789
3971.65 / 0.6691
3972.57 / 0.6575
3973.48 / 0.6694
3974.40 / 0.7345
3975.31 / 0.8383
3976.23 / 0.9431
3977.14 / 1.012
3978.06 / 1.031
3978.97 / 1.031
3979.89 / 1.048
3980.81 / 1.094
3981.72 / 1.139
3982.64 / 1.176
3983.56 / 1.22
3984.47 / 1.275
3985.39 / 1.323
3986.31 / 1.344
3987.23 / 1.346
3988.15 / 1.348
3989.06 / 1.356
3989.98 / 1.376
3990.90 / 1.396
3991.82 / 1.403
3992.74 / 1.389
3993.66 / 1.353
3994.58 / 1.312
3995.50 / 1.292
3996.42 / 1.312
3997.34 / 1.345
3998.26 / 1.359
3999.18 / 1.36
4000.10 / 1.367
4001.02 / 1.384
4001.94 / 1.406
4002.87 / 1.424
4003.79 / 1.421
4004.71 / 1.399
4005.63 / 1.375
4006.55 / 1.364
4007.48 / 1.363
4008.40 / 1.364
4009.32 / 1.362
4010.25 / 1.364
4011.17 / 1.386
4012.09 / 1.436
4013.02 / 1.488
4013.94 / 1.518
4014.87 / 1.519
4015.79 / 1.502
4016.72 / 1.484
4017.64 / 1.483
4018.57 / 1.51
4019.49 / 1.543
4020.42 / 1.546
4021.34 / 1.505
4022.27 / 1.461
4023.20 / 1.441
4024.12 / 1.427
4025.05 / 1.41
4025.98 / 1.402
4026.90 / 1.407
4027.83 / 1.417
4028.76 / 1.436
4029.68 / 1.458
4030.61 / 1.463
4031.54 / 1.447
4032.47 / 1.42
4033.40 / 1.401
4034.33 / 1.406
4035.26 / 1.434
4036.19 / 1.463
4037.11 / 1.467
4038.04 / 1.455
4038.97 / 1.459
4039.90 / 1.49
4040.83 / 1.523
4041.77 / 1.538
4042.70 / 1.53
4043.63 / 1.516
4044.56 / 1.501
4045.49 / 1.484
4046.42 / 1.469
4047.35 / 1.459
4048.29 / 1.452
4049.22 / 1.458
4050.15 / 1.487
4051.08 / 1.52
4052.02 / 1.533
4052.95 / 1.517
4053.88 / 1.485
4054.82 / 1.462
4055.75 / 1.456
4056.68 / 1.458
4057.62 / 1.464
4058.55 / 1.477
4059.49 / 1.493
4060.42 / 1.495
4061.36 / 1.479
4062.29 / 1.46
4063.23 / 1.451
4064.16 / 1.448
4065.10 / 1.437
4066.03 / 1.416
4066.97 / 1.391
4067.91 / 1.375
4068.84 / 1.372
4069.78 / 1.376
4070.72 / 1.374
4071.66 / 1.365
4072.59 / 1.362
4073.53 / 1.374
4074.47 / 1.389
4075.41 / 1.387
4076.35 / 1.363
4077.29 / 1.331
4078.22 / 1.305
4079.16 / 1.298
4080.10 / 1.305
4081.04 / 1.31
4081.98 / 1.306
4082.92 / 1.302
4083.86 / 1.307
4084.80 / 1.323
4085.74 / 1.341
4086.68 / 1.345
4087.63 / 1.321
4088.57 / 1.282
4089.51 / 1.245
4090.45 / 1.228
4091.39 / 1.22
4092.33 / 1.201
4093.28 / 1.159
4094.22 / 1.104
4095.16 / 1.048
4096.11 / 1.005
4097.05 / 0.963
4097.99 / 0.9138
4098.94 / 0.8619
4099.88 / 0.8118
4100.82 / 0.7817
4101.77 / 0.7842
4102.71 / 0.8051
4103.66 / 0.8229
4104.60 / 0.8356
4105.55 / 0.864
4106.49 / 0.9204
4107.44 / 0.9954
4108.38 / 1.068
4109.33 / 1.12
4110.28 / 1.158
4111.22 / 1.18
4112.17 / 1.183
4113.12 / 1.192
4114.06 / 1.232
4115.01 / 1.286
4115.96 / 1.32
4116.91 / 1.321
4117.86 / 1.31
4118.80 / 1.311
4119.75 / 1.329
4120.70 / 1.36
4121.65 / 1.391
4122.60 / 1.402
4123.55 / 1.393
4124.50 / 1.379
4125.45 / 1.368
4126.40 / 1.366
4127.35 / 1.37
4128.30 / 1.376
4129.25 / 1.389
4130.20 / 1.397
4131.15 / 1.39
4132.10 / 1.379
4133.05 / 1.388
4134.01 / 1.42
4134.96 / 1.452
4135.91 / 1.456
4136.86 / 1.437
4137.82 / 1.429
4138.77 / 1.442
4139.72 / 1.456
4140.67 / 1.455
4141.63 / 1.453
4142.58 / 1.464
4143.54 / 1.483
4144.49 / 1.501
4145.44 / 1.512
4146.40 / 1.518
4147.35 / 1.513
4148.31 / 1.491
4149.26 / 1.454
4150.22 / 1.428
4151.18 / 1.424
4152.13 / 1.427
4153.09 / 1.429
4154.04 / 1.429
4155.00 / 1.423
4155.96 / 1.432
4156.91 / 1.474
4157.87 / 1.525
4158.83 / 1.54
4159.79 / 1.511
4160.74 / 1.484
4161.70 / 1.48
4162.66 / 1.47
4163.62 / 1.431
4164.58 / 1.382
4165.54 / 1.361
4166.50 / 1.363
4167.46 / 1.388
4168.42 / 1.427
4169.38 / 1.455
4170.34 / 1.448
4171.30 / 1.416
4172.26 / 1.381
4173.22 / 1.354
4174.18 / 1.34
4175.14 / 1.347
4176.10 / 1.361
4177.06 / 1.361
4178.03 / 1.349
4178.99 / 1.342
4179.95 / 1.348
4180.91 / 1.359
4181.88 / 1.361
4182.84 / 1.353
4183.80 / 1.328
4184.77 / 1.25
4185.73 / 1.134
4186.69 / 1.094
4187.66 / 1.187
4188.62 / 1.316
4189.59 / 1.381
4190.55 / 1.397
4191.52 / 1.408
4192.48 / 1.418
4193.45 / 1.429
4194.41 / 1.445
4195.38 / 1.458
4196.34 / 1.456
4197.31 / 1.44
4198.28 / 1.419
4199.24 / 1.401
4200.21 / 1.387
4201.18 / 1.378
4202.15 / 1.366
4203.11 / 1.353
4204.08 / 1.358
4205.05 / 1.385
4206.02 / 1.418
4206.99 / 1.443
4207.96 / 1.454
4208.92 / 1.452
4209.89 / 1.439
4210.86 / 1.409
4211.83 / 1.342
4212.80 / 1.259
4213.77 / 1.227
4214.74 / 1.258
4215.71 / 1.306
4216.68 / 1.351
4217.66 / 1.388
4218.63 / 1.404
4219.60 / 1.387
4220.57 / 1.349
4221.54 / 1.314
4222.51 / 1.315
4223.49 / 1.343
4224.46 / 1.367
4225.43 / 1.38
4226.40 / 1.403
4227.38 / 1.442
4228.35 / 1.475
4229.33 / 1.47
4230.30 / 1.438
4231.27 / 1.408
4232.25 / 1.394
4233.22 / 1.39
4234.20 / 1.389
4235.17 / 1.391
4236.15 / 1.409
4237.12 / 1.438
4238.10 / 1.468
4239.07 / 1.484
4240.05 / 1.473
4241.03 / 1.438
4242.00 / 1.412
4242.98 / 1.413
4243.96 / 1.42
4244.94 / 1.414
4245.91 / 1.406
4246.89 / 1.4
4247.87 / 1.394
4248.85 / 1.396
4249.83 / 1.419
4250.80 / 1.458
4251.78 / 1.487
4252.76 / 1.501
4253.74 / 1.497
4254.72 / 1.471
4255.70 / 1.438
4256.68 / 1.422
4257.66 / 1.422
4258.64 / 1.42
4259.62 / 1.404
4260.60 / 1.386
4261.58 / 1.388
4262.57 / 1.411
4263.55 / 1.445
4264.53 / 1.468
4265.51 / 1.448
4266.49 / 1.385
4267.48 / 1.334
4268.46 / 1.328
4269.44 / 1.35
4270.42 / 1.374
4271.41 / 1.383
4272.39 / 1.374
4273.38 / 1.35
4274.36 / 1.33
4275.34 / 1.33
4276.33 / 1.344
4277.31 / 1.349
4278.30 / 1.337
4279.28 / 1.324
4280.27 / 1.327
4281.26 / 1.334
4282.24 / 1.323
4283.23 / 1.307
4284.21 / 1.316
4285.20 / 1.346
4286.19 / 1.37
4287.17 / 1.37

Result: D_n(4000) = 1.3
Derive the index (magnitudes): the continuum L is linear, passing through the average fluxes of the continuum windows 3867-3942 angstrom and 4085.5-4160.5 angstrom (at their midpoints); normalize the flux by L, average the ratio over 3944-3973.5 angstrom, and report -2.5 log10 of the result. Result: 0.15 mag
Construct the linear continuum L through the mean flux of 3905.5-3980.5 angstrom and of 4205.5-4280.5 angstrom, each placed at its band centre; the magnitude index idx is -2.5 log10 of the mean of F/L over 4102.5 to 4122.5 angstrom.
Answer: 0.10 mag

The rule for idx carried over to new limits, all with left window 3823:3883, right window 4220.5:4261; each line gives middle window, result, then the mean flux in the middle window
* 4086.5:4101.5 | 0.168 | 1.08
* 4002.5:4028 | -0.214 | 1.44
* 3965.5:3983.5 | 0.328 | 0.844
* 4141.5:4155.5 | -0.110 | 1.46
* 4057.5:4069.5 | -0.169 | 1.44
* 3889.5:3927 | -0.107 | 1.18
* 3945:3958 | -0.096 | 1.22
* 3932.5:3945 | 0.062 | 1.04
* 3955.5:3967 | 0.193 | 0.943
